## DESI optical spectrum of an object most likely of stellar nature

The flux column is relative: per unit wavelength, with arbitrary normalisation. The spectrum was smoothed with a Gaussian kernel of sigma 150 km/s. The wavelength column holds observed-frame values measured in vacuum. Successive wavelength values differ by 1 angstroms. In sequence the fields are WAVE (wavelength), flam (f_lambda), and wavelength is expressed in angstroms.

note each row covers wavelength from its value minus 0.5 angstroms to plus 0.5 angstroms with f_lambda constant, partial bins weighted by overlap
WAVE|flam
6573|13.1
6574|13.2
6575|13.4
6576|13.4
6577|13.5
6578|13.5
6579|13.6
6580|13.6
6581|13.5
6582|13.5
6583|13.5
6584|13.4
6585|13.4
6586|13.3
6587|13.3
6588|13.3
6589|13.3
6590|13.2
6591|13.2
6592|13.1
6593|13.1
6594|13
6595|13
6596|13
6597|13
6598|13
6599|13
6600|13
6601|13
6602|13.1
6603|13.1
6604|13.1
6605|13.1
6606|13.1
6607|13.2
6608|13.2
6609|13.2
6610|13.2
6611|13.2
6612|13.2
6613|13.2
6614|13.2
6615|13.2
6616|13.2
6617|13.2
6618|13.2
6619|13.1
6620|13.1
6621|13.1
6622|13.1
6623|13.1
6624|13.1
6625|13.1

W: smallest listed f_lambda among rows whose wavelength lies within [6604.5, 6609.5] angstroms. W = 13.1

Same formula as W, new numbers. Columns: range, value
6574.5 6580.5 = 13.4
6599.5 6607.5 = 13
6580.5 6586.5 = 13.3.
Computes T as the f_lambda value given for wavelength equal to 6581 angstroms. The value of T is 13.5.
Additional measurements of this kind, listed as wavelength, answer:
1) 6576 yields 13.4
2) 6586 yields 13.3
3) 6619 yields 13.1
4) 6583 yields 13.5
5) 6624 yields 13.1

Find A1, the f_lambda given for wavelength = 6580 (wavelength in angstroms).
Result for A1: 13.6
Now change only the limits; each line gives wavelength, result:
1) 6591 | 13.2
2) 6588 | 13.3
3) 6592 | 13.1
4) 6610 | 13.2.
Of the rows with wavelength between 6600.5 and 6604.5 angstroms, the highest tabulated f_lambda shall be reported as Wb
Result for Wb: 13.1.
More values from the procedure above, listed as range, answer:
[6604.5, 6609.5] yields 13.2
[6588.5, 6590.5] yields 13.3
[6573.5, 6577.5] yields 13.5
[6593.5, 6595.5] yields 13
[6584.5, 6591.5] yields 13.4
